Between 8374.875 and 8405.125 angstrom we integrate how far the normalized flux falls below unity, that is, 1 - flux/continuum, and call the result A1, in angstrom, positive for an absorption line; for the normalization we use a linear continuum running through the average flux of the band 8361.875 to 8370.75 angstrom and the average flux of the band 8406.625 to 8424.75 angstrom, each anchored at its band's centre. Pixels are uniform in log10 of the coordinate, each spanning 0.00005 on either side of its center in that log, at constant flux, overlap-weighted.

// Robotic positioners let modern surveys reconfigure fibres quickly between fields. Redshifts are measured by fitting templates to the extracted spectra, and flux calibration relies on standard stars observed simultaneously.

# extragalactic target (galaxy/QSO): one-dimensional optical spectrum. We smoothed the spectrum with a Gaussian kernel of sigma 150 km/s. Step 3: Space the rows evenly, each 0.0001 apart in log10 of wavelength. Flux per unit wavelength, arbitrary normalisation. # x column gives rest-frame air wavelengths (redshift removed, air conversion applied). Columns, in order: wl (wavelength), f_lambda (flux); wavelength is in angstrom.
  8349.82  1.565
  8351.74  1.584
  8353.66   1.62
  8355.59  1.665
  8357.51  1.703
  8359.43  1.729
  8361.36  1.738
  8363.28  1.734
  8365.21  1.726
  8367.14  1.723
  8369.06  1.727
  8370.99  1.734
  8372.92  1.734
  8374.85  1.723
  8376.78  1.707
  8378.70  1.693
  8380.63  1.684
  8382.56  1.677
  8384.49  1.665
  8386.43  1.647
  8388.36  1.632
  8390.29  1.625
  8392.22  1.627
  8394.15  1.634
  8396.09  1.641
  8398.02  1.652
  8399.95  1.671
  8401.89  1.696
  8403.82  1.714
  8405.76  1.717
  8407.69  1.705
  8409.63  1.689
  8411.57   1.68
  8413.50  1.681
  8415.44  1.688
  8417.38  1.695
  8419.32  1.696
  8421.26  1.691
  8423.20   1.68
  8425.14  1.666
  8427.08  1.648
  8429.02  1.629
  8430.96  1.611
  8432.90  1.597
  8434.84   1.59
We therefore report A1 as 0.8 angstrom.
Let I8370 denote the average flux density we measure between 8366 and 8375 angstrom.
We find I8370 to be 1.73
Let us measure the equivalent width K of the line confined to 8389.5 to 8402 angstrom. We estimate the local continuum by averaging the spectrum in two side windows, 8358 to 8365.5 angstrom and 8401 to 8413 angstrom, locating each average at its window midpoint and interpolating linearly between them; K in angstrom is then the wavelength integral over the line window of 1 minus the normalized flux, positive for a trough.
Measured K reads 0.4 angstrom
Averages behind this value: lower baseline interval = 1.73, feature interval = 1.65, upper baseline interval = 1.7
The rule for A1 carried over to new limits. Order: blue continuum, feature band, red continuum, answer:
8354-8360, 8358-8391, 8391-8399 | -0.7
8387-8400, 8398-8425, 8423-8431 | -0.8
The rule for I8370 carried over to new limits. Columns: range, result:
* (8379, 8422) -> 1.67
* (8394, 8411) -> 1.68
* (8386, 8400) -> 1.64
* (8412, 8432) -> 1.67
